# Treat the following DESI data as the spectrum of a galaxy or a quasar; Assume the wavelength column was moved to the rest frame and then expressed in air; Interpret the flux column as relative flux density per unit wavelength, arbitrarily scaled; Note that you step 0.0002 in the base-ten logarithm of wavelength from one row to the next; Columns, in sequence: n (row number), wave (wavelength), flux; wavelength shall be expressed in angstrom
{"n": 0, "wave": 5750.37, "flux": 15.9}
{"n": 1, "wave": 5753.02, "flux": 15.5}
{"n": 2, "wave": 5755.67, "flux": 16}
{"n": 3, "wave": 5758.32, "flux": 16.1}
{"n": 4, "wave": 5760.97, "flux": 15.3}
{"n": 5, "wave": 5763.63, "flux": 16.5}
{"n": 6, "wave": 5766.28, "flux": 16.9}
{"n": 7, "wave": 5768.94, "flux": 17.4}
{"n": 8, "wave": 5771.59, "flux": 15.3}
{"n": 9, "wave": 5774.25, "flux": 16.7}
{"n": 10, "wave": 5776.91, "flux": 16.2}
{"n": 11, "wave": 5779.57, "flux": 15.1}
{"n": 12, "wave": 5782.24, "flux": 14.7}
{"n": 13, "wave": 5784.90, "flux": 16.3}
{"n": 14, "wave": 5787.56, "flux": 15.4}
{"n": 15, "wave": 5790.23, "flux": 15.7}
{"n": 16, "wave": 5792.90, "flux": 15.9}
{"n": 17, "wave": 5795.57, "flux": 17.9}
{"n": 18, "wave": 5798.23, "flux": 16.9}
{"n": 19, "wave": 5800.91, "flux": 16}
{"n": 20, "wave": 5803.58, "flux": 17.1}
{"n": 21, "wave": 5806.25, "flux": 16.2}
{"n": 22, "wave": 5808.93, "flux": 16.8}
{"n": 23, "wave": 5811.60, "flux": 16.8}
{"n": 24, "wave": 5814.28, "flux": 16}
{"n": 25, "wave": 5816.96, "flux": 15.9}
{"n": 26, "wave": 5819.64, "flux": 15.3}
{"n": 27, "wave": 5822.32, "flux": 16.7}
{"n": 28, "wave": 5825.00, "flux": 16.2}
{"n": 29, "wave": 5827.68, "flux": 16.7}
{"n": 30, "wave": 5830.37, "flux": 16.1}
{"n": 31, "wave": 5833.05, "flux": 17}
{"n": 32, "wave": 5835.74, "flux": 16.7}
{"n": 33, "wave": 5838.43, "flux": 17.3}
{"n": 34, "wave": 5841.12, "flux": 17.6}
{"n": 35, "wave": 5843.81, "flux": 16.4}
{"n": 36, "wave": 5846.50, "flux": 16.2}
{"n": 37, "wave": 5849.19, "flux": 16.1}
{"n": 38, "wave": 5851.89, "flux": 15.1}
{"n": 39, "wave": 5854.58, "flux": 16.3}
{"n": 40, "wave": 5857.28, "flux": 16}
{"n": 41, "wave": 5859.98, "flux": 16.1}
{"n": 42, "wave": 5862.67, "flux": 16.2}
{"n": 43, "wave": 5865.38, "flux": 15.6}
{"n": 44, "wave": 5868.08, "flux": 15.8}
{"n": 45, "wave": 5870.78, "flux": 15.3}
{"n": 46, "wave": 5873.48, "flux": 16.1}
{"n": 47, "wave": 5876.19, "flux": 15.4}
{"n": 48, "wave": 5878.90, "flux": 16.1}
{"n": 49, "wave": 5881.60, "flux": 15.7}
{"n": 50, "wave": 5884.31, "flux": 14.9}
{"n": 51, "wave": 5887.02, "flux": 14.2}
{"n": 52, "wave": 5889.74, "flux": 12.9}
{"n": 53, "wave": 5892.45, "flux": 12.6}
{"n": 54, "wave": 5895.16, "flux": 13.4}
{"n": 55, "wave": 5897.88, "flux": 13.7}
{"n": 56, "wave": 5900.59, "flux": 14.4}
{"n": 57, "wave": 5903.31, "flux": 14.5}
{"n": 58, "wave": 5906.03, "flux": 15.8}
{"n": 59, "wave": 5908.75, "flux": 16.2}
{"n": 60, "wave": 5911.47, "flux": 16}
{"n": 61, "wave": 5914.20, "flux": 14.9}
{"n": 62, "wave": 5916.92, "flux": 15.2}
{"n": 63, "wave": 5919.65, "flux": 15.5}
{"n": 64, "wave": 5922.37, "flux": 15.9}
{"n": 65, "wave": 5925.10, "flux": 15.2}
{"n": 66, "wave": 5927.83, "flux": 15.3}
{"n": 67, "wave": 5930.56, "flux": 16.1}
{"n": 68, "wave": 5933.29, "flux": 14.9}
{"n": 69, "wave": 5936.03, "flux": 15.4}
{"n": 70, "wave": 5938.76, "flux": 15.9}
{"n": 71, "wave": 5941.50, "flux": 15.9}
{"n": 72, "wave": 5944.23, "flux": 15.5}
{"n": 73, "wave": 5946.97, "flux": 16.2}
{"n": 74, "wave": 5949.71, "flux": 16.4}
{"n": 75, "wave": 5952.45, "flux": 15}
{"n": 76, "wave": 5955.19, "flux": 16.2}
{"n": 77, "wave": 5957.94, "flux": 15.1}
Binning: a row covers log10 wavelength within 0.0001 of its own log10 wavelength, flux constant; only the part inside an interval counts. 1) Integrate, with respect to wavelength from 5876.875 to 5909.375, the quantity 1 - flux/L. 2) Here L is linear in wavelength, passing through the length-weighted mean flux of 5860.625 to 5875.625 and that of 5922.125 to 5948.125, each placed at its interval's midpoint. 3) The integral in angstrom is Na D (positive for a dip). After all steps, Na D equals 2.5 angstrom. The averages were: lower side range 15.8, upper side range 15.6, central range 14.5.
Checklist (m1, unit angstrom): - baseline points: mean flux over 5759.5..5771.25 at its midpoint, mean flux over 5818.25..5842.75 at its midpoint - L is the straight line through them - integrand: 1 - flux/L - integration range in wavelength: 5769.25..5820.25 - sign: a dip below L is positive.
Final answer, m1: 1.1 angstrom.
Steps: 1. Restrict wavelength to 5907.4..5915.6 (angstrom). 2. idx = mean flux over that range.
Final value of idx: 15.7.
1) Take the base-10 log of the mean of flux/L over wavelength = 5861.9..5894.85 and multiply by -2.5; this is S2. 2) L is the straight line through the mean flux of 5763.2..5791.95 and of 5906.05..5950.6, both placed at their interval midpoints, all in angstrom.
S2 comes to 0.05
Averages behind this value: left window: 16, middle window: 15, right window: 15.7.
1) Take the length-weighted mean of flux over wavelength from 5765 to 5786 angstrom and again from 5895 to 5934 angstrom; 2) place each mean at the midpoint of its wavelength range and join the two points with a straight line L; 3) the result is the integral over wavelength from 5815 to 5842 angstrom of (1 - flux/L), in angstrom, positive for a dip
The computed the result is -1.4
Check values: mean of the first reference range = 16.1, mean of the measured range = 16.5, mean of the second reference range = 15.2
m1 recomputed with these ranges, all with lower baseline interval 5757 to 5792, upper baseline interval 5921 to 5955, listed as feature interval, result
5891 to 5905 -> 1.8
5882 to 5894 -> 1.5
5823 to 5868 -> -1.4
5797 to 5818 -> -0.7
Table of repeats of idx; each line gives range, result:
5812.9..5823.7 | 16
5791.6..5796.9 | 16.9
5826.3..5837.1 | 16.6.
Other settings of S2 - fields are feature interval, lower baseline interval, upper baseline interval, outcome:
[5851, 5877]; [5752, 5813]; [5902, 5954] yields 0.00 mag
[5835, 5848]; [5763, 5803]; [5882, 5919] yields -0.10 mag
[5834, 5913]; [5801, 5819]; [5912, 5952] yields 0.03 mag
